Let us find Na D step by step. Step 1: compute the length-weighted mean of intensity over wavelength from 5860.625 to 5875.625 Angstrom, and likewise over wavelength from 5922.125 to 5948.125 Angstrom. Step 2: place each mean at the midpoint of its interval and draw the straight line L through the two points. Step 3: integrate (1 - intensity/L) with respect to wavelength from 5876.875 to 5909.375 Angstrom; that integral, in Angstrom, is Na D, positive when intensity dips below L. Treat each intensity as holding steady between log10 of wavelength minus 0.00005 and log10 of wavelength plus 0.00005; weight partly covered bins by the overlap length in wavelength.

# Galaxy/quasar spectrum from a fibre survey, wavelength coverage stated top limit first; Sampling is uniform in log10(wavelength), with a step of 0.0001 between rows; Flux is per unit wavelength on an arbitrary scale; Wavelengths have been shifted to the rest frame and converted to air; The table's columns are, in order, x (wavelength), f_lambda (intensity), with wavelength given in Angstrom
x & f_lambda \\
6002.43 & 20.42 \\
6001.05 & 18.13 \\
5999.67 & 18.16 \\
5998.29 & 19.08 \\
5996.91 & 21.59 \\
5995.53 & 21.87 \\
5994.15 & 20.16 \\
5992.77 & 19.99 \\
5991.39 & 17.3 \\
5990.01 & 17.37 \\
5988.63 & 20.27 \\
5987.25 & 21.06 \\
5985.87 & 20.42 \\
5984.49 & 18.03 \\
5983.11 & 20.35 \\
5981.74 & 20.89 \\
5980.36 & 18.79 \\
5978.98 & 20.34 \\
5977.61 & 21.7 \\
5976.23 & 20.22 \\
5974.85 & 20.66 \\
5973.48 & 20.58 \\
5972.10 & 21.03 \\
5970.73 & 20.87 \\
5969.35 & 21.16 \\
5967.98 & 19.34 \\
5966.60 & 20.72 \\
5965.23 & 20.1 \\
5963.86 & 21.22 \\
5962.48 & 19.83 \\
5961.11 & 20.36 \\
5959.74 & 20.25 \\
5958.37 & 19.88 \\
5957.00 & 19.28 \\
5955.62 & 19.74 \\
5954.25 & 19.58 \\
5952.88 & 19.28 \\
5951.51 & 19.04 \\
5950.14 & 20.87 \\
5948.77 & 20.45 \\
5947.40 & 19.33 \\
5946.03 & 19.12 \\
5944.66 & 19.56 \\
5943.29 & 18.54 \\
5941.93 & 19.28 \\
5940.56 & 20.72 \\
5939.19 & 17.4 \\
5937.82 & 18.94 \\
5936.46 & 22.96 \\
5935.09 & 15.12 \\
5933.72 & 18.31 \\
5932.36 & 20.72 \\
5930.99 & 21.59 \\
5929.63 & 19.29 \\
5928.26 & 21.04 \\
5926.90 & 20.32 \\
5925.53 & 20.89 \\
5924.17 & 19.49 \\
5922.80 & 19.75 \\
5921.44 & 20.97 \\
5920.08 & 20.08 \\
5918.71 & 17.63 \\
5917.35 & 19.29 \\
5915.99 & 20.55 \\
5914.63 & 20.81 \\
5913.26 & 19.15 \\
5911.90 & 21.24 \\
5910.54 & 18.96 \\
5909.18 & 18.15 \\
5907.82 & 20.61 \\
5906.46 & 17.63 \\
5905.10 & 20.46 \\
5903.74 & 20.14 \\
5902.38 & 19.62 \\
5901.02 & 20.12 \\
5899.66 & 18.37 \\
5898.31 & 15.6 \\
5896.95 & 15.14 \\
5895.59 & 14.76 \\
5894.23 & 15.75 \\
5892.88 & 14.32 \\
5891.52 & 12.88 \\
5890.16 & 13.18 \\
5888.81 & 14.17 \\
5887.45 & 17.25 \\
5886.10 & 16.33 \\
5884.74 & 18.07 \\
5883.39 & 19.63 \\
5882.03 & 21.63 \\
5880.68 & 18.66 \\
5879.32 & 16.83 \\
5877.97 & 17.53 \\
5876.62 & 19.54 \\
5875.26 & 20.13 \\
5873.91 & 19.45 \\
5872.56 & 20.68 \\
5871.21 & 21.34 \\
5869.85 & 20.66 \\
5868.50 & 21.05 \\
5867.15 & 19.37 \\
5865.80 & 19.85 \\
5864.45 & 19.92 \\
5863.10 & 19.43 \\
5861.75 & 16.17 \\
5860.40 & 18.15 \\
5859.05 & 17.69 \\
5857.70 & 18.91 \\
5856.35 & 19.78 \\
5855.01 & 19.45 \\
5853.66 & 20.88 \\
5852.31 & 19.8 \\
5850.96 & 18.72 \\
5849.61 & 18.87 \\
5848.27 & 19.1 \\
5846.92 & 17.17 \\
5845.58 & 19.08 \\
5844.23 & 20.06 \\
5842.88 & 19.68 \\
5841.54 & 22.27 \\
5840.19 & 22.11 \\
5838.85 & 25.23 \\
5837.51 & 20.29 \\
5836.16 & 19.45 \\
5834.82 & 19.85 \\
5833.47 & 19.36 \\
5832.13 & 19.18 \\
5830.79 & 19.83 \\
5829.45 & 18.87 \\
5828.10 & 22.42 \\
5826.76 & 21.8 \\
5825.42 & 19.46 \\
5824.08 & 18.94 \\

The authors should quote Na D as 3.8 Angstrom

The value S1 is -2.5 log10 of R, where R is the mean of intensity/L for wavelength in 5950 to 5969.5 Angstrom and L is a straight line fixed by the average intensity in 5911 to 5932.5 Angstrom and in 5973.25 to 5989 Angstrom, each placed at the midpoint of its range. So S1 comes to 0.01 mag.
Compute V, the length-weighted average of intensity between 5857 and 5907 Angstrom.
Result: 18.1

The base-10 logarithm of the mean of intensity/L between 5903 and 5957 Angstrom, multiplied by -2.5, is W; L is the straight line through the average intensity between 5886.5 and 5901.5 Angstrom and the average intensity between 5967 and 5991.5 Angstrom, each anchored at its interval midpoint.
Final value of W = -0.13 mag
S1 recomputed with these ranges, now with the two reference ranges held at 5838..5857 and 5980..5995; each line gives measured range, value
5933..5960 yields 0.020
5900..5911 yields 0.026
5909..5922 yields 0.008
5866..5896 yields 0.120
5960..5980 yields -0.050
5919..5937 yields -0.008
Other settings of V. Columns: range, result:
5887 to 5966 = 19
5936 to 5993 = 19.9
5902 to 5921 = 19.6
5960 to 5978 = 20.6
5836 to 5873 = 19.8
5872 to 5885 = 19.2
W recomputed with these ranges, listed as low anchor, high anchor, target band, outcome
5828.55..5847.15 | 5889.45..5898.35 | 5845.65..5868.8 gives -0.05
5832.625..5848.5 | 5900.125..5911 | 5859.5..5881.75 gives 0.03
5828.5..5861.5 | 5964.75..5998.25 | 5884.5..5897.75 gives 0.30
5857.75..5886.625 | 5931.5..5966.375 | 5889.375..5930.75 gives 0.05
